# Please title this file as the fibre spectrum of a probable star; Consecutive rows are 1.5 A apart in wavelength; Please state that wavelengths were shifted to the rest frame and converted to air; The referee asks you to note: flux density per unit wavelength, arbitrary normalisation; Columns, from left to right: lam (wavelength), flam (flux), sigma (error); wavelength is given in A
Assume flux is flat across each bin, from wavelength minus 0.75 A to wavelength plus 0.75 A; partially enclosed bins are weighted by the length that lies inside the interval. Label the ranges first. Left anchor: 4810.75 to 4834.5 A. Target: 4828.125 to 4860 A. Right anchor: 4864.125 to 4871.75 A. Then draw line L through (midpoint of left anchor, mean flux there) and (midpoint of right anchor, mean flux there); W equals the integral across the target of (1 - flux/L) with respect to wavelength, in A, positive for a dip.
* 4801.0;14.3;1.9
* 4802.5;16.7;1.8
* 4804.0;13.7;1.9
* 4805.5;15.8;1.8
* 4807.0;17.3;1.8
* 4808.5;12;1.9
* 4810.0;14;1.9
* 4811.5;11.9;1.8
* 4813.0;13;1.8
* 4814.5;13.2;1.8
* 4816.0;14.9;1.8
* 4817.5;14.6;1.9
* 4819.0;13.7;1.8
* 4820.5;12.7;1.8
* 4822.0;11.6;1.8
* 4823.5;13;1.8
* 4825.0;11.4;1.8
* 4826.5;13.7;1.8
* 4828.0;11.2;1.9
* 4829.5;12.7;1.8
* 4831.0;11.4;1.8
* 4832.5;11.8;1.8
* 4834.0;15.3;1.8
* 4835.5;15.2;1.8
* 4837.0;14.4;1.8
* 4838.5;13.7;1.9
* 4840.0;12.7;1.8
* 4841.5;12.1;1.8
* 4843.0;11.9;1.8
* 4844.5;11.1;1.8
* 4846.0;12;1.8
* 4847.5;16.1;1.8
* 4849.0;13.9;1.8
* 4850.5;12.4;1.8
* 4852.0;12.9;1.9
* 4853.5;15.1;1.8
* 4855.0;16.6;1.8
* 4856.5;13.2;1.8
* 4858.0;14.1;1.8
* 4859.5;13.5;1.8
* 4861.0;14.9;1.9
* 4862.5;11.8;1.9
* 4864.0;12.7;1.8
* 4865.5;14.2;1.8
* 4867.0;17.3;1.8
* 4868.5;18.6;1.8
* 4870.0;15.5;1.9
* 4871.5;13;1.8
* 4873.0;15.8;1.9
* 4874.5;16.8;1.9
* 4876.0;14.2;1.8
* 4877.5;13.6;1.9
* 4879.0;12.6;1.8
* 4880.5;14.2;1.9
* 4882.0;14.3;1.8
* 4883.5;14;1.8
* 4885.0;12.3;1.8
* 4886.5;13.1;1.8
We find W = 1.8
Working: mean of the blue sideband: 12.9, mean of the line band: 13.4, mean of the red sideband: 15.7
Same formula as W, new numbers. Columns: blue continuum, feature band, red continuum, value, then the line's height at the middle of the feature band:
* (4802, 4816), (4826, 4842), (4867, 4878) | 1.73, 14.7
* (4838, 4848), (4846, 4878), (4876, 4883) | -3.10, 13.2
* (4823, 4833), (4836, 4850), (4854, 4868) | 0.03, 13.2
